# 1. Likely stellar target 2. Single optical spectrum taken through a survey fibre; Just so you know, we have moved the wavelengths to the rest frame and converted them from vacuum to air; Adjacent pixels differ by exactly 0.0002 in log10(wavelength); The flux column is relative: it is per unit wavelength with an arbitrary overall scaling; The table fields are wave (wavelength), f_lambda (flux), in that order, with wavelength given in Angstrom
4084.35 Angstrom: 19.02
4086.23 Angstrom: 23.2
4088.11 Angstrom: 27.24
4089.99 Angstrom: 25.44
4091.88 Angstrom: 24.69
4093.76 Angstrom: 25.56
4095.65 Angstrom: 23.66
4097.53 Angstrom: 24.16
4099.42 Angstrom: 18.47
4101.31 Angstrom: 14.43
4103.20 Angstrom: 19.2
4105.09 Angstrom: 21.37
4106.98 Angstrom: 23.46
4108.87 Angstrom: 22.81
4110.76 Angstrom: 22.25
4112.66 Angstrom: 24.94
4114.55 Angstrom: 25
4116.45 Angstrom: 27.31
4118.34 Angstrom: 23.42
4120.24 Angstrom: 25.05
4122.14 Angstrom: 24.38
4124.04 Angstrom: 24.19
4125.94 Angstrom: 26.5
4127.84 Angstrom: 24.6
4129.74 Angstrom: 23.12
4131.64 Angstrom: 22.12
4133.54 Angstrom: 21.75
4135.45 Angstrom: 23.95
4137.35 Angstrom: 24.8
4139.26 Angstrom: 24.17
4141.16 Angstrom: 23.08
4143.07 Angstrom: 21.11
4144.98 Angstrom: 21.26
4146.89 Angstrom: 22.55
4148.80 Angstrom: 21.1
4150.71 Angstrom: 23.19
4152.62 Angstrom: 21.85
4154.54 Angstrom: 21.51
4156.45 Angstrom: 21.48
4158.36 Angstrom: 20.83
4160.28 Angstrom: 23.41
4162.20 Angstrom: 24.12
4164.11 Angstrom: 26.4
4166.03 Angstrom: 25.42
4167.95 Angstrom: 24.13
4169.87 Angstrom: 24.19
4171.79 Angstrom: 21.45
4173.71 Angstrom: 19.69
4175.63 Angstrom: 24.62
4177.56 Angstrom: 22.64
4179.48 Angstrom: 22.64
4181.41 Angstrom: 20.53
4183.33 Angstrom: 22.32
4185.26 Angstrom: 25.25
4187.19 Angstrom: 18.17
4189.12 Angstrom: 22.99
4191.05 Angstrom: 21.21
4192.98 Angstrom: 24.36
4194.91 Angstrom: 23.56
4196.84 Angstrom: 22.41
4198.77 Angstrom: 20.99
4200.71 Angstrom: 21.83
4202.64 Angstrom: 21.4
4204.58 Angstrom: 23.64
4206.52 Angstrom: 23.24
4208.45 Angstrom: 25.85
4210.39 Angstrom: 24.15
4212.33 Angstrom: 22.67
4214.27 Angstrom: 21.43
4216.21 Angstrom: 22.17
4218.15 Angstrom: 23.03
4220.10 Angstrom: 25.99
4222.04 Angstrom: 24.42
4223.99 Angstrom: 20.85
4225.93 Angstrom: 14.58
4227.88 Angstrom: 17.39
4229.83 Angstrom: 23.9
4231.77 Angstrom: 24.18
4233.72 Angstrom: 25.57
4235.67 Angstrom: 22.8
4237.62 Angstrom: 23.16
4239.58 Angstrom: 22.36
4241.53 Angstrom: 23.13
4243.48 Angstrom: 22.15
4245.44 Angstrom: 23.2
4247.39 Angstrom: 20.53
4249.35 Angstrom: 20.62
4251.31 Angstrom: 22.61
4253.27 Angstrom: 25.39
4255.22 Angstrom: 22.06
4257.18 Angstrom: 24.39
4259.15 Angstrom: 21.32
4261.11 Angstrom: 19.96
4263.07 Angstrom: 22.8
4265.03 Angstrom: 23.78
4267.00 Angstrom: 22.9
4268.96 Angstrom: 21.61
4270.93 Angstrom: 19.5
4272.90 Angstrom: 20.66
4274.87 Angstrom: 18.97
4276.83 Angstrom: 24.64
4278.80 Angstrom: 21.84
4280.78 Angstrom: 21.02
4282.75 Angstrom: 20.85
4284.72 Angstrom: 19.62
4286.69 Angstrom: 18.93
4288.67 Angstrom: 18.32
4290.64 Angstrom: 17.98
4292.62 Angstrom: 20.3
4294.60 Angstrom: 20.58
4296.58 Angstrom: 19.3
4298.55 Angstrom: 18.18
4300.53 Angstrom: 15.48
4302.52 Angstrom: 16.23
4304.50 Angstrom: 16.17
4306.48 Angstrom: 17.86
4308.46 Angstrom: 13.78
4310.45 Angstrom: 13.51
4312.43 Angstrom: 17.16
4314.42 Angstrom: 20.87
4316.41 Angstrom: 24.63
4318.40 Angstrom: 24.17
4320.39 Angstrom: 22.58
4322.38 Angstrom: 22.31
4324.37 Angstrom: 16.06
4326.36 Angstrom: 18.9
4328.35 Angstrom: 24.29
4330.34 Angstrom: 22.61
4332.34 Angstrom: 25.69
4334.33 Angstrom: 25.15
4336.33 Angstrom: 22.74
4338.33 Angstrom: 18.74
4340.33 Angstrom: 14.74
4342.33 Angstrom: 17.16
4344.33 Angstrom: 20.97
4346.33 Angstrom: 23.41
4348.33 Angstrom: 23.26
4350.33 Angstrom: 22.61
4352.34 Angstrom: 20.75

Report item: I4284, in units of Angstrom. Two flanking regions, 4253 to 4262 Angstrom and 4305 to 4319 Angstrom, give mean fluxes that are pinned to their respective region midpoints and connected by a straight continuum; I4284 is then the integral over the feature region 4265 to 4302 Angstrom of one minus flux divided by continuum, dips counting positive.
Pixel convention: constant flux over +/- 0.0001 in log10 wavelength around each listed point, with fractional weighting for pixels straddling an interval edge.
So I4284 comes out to 1.0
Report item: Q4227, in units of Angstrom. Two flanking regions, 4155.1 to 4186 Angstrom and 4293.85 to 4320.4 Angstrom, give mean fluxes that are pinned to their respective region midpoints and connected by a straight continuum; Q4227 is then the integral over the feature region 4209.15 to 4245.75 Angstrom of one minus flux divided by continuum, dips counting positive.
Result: -2.4 Angstrom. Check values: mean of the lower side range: 23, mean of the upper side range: 18.4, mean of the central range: 22.5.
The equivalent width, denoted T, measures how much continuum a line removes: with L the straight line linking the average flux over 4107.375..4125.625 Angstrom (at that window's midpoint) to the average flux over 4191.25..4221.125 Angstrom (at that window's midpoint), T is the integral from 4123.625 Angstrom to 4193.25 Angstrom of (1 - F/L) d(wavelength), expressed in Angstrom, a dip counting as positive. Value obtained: 2.7 Angstrom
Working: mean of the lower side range 24.4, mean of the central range 22.9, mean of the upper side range 23.1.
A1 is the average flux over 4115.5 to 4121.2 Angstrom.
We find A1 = 25.3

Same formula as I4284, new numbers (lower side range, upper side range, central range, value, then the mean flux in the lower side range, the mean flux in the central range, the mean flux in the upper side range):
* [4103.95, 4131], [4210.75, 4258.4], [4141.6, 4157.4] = 1.2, 24.1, 21.8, 22.5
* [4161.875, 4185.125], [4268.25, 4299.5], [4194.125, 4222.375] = -1.1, 23.2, 23.1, 20.1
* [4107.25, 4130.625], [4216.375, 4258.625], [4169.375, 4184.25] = 0.8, 24.4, 22.2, 22.5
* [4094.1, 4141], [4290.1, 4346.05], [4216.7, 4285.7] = -4.1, 23.2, 22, 19.6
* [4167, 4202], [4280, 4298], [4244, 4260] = -1.5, 22.4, 22.5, 19.6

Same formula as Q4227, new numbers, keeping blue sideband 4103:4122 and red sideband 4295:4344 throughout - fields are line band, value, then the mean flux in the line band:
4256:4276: -0.96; 21.6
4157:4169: -0.68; 24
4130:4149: 0.40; 22.7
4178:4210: -0.73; 22.6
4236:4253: -1.07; 22.4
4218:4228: 0.14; 21.2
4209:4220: -0.72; 23.1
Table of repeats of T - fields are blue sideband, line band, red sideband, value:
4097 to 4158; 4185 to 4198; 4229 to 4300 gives -0.1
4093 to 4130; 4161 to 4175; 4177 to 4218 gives -0.5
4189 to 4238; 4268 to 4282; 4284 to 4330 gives -0.6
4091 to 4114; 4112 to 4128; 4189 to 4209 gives -2.0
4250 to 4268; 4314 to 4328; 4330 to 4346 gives -0.1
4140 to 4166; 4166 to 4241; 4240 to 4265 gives -0.2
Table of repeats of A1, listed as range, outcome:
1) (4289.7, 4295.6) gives 19.6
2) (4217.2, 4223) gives 24.5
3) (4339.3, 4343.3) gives 16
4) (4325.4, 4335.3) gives 23.4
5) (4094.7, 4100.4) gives 22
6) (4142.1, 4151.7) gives 21.8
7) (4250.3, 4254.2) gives 23.9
